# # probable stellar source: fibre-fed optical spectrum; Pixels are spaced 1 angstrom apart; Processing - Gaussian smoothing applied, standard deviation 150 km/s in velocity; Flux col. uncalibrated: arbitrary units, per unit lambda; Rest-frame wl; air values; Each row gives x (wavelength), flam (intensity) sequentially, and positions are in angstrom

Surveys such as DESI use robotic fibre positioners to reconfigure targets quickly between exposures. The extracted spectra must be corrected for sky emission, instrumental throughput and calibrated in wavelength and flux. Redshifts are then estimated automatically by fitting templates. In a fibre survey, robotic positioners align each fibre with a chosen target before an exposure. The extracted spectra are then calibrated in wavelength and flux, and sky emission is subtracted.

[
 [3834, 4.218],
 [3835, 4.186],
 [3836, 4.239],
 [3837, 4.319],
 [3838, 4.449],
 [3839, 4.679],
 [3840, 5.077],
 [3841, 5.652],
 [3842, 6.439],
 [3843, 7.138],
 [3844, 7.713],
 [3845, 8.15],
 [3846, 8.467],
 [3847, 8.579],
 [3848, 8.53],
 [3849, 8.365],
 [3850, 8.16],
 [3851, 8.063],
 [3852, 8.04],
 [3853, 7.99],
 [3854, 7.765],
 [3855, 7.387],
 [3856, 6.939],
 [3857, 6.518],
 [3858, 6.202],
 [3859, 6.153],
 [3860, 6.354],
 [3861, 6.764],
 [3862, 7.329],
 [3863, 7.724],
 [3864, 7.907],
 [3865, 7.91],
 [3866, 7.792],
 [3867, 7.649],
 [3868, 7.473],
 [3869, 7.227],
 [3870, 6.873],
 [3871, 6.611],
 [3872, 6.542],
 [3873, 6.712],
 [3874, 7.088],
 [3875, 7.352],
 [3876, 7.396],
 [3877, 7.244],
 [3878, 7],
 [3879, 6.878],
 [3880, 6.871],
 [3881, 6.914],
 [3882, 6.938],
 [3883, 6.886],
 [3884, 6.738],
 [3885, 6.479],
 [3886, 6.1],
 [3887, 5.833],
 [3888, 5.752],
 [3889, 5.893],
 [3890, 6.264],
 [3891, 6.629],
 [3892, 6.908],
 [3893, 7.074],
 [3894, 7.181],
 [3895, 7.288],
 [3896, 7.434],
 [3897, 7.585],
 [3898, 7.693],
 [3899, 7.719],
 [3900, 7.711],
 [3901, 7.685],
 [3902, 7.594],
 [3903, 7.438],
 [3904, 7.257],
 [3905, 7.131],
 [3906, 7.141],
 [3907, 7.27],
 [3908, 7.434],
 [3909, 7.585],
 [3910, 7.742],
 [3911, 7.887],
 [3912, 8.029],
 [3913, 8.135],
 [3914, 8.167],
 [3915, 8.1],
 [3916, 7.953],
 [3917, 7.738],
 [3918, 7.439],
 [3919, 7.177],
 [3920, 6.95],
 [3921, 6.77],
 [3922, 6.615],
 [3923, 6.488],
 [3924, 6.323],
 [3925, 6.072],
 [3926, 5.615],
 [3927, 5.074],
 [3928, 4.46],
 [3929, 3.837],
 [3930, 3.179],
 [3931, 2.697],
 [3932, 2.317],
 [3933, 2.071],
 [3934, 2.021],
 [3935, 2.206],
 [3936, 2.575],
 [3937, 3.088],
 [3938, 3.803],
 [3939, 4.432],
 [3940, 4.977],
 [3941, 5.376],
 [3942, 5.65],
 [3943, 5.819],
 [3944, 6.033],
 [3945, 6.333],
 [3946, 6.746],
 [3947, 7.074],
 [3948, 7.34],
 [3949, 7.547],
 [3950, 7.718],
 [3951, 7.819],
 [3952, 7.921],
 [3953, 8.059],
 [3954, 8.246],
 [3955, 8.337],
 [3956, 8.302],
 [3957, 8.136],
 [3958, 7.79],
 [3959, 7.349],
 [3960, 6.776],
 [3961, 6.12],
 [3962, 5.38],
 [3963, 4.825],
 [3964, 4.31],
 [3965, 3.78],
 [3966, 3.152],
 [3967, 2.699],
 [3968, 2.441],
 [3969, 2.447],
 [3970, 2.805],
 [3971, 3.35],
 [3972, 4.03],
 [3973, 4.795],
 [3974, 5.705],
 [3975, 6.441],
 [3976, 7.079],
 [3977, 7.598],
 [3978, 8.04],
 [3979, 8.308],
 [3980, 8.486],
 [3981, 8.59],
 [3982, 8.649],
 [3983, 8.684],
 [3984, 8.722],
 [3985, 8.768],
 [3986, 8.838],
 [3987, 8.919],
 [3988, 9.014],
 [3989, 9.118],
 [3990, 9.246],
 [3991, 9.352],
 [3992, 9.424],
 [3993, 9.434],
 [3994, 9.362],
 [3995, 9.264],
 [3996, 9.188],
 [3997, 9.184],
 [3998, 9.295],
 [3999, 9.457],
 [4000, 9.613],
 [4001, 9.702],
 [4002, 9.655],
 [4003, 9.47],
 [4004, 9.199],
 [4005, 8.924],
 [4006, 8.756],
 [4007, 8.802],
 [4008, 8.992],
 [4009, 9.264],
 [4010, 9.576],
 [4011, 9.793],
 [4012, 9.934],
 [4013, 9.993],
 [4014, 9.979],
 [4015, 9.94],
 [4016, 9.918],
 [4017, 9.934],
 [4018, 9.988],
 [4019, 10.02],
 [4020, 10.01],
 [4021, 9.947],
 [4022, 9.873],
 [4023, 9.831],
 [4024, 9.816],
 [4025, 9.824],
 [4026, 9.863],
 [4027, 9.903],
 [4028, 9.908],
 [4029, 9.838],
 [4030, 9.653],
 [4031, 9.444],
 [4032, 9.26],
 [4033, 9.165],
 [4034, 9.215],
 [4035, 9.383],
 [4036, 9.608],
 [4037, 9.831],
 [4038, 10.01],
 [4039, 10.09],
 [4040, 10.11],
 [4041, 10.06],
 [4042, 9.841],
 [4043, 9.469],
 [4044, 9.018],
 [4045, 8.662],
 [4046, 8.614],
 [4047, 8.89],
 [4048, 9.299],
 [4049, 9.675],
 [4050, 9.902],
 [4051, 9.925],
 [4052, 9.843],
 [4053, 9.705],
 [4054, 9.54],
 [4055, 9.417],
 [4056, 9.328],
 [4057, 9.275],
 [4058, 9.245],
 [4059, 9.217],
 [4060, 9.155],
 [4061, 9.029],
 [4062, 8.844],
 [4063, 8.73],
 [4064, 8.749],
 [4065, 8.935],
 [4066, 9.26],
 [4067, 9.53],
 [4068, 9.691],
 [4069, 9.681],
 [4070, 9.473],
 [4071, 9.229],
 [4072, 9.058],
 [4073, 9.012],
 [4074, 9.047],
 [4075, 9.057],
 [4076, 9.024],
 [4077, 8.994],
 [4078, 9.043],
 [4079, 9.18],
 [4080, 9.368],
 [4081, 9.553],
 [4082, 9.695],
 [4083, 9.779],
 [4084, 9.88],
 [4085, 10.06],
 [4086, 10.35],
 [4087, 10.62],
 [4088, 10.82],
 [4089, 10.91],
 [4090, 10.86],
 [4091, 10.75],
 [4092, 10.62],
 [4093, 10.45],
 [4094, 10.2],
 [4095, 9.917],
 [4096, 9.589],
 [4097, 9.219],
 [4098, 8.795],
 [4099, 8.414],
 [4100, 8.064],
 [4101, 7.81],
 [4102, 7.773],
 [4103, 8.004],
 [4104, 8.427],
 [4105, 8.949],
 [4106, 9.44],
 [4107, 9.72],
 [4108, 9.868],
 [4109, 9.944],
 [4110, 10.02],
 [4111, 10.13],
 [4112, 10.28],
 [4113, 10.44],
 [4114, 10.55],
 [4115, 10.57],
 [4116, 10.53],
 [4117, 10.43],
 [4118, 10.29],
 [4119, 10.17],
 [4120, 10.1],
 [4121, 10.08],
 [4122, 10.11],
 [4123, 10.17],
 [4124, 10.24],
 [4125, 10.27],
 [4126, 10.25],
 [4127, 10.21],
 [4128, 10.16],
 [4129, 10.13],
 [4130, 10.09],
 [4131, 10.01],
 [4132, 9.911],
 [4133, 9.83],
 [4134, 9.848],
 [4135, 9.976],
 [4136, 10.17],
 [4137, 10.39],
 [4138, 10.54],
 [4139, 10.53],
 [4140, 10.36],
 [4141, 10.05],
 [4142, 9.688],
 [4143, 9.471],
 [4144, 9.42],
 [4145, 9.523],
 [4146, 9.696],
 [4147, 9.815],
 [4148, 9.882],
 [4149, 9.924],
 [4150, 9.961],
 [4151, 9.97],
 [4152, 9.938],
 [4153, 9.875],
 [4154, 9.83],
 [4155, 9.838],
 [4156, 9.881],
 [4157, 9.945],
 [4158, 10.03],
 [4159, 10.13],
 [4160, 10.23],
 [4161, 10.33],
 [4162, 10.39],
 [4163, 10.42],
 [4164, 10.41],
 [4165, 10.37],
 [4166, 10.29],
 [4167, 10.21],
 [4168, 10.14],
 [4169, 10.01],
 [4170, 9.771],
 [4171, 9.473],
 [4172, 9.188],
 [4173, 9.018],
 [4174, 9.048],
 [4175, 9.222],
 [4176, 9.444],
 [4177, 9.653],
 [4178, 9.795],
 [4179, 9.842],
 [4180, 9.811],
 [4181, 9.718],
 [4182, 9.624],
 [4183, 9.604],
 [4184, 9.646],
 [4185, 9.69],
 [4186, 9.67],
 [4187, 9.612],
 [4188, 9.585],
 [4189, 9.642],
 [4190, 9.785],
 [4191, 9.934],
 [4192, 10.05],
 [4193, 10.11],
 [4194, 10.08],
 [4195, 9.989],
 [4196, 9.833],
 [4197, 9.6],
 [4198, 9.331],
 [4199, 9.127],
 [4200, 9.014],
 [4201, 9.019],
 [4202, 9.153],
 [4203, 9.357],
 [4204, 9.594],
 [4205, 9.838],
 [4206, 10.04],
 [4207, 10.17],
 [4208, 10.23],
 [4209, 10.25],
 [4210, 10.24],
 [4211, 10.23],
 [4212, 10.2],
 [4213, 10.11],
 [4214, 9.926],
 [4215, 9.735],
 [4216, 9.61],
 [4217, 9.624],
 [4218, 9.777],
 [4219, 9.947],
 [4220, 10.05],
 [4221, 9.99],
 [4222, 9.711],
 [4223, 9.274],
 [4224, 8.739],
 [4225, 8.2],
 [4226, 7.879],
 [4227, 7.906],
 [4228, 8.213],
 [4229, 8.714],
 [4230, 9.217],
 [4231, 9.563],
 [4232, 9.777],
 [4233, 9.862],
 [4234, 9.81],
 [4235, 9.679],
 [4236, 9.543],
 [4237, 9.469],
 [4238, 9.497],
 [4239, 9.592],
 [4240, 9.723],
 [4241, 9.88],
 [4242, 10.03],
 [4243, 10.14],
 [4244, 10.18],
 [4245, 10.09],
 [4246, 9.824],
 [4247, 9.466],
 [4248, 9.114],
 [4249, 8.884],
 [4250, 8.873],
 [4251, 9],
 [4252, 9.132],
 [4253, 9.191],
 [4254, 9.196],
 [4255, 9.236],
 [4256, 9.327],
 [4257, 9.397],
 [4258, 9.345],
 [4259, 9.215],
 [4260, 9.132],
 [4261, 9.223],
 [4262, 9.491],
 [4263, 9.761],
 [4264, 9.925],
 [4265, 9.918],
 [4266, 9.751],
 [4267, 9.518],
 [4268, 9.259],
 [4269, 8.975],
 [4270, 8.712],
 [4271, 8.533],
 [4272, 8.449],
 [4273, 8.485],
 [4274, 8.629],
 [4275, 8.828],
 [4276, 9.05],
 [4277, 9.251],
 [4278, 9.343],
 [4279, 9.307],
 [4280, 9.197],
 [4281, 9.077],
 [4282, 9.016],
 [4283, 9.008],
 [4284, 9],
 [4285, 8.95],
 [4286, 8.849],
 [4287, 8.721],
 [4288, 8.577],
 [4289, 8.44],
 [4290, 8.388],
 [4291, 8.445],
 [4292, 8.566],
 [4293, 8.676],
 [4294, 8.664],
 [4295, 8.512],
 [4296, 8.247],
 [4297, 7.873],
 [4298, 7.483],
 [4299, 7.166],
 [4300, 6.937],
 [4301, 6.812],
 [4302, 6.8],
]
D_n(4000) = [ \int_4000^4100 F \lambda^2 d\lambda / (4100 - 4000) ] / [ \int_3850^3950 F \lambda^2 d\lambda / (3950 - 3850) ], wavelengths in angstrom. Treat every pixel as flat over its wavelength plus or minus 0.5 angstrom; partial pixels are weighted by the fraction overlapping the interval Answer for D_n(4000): 1.58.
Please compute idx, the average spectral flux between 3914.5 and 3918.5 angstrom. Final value 7.81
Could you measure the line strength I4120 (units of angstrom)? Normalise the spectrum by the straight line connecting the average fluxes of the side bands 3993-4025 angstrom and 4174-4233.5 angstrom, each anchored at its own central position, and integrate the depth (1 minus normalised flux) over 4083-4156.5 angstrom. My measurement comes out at -2.5 angstrom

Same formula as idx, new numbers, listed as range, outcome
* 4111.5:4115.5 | 10.5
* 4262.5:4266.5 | 9.84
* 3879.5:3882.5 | 6.91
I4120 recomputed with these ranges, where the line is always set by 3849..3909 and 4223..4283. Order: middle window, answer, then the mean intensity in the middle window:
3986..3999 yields -2.43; 9.23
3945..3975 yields 6.59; 5.91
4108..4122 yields -2.95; 10.3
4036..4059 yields -4.11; 9.53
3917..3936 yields 6.48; 4.87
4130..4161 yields -4.75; 9.96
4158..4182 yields -2.97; 9.86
